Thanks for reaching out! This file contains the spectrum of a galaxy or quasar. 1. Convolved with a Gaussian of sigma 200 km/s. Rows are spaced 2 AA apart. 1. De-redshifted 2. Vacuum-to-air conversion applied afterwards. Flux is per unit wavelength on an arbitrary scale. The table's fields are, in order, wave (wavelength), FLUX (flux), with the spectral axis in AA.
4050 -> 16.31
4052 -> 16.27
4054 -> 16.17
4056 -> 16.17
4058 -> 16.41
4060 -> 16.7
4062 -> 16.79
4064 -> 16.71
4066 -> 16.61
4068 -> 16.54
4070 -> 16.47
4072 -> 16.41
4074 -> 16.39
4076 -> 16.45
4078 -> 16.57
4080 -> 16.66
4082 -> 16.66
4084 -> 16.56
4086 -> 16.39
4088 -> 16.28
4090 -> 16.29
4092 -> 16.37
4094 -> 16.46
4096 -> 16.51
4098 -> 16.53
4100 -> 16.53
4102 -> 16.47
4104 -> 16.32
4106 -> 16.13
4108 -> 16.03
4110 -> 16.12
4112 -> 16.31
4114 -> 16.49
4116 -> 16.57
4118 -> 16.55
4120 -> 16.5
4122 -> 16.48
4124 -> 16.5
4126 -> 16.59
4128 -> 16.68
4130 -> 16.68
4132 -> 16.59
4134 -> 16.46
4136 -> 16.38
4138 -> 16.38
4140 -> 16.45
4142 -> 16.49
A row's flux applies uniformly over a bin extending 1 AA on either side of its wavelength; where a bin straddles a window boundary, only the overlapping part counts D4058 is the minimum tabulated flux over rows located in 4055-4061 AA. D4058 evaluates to 16.17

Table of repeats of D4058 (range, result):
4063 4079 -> 16.39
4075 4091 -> 16.28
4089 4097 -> 16.29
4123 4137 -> 16.38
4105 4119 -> 16.03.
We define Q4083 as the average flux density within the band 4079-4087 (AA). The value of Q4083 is 16.6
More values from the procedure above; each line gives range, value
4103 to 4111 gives 16.1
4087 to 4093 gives 16.3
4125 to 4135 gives 16.6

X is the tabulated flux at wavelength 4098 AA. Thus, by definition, 16.53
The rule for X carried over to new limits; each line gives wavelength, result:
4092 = 16.37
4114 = 16.49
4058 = 16.41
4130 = 16.68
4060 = 16.7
